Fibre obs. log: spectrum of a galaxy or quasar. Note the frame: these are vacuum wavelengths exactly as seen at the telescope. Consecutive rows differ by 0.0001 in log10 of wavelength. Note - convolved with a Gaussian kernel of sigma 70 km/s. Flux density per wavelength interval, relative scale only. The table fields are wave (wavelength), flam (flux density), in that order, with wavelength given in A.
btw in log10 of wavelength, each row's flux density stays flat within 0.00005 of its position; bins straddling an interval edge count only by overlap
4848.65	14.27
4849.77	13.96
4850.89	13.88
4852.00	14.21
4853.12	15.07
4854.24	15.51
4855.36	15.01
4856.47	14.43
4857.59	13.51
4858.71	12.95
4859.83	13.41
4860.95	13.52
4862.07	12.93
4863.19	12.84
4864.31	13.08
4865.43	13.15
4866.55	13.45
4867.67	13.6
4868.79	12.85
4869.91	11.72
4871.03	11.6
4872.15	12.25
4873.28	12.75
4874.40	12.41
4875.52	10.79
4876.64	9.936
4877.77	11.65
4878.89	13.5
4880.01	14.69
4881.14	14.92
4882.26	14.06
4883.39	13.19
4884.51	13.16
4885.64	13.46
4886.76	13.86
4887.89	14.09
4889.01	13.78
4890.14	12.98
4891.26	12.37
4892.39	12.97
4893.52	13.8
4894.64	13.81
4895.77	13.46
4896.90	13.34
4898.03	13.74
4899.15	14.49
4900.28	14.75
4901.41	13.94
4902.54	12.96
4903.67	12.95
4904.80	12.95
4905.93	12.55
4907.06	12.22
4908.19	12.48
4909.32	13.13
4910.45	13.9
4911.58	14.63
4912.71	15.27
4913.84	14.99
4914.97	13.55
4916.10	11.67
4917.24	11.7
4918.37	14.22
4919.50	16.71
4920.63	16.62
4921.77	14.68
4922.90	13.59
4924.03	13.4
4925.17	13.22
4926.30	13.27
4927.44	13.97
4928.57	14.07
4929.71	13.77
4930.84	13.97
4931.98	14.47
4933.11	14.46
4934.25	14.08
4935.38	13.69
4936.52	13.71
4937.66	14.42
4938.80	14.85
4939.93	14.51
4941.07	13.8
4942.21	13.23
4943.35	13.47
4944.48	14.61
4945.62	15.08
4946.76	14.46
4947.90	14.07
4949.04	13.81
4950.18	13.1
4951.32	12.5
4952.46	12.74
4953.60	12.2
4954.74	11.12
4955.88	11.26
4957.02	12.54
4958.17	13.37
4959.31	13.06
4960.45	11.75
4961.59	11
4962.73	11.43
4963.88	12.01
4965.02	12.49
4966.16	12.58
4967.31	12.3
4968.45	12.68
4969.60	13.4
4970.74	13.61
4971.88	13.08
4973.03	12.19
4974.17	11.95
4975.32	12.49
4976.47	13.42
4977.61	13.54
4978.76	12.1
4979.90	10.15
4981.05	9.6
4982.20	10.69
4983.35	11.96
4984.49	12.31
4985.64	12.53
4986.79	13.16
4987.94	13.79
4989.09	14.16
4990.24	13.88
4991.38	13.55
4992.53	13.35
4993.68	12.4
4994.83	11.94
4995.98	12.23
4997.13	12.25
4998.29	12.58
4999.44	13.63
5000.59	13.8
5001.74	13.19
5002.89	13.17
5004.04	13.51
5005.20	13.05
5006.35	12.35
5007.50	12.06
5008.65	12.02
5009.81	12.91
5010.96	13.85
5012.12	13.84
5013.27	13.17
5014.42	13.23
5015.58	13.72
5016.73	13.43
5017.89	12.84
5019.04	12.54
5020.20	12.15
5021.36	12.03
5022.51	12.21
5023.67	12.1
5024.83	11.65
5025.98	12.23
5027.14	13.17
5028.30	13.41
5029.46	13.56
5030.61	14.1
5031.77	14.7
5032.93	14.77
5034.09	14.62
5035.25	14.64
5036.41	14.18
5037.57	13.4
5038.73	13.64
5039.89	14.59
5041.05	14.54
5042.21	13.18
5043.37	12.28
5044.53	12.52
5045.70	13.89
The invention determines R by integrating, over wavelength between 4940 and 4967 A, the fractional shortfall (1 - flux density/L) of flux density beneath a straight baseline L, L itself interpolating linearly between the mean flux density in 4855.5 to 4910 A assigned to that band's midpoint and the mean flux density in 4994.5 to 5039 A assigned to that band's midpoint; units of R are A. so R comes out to 0.5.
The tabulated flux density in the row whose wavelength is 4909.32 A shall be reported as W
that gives 13.13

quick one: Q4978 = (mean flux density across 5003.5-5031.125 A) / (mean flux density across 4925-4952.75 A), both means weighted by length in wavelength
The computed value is 0.93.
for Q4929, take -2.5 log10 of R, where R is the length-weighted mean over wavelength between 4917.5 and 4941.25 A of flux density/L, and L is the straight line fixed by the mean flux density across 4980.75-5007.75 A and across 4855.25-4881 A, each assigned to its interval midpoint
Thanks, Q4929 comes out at -0.11 mag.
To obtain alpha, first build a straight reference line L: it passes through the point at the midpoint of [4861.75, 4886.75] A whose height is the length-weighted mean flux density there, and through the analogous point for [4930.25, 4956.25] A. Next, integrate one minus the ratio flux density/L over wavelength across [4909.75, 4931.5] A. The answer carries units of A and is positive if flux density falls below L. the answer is -1.1 A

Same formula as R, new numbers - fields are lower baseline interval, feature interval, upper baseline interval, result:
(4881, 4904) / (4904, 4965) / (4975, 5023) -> -1.0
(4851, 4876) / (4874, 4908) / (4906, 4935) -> 0.9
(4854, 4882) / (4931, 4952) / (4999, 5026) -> -1.7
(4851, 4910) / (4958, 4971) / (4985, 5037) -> 0.8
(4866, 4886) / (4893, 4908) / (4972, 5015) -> -0.8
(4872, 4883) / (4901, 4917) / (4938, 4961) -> -0.5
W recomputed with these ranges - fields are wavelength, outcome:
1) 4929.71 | 13.77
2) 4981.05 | 9.6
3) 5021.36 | 12.03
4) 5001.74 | 13.19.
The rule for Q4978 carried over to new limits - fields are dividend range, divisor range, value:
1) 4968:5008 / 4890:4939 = 0.92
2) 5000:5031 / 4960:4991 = 1.04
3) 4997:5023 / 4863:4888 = 1.00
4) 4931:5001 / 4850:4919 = 0.97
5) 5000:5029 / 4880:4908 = 0.95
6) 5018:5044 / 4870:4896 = 1.03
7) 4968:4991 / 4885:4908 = 0.94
